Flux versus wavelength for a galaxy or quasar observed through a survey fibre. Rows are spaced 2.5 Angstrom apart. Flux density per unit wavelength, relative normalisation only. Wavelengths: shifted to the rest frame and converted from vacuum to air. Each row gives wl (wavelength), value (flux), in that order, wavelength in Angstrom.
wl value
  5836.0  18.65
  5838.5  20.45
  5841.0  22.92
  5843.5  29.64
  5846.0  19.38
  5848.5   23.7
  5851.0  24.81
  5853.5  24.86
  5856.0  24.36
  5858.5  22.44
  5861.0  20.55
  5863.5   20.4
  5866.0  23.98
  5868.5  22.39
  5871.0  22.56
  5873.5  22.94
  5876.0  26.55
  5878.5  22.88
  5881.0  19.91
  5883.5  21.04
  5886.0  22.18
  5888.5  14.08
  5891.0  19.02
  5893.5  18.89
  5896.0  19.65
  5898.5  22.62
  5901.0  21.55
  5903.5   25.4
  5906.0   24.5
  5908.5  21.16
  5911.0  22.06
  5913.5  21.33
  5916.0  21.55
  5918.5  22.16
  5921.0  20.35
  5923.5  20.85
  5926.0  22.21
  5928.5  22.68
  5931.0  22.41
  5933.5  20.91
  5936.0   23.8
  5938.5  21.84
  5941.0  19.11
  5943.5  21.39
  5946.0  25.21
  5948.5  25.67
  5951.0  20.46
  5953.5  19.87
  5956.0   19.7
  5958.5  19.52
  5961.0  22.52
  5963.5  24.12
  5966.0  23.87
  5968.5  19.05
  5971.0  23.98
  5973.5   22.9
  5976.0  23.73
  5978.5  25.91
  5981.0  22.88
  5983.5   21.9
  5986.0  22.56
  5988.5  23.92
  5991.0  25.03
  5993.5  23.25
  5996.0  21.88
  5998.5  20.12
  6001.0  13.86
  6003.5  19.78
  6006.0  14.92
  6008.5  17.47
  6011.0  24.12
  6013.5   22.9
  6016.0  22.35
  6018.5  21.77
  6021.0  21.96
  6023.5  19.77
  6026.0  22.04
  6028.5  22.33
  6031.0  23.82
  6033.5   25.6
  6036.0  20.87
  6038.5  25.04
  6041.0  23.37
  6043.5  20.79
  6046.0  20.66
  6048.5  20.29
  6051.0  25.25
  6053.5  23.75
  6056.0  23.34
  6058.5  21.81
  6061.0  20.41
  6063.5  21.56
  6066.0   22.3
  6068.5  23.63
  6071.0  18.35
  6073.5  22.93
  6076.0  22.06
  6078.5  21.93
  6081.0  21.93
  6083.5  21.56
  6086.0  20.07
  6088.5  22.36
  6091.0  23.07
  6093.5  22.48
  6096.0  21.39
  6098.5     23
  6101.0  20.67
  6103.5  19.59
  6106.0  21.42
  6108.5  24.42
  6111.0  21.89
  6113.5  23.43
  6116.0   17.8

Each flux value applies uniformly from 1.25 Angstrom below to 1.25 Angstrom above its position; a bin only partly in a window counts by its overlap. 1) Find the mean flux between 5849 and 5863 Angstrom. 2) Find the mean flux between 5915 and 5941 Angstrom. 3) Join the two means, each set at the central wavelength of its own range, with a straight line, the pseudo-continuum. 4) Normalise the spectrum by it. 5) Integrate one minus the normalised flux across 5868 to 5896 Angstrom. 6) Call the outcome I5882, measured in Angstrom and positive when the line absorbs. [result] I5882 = 2.1 Angstrom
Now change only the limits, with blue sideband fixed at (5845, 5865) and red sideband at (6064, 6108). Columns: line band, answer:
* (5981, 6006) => 1.1 Angstrom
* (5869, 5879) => -0.5 Angstrom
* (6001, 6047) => 1.1 Angstrom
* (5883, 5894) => 1.7 Angstrom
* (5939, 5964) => 0.6 Angstrom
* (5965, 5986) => -0.8 Angstrom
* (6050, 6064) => -0.5 Angstrom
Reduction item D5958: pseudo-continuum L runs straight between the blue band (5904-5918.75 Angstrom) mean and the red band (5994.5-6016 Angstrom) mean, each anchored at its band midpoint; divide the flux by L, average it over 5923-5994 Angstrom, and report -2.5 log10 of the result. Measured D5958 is -0.08 mag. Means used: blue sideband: 22.3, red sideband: 19.6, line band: 22.5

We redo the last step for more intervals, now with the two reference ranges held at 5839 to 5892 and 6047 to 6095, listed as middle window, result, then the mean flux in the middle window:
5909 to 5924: 0.05 mag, 21.4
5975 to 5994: -0.07 mag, 23.7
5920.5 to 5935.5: 0.03 mag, 21.7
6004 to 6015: 0.12 mag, 19.9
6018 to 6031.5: 0.01 mag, 21.9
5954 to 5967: 0.02 mag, 21.8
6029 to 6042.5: -0.07 mag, 23.6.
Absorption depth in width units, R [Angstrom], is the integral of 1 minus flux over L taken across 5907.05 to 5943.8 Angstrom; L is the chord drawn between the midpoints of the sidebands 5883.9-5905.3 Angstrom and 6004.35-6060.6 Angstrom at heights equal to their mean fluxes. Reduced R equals -1.3 Angstrom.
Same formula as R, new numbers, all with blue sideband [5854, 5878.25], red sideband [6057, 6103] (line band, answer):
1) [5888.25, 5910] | 1.6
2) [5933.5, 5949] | 0.0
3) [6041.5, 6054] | -0.1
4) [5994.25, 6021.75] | 2.5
